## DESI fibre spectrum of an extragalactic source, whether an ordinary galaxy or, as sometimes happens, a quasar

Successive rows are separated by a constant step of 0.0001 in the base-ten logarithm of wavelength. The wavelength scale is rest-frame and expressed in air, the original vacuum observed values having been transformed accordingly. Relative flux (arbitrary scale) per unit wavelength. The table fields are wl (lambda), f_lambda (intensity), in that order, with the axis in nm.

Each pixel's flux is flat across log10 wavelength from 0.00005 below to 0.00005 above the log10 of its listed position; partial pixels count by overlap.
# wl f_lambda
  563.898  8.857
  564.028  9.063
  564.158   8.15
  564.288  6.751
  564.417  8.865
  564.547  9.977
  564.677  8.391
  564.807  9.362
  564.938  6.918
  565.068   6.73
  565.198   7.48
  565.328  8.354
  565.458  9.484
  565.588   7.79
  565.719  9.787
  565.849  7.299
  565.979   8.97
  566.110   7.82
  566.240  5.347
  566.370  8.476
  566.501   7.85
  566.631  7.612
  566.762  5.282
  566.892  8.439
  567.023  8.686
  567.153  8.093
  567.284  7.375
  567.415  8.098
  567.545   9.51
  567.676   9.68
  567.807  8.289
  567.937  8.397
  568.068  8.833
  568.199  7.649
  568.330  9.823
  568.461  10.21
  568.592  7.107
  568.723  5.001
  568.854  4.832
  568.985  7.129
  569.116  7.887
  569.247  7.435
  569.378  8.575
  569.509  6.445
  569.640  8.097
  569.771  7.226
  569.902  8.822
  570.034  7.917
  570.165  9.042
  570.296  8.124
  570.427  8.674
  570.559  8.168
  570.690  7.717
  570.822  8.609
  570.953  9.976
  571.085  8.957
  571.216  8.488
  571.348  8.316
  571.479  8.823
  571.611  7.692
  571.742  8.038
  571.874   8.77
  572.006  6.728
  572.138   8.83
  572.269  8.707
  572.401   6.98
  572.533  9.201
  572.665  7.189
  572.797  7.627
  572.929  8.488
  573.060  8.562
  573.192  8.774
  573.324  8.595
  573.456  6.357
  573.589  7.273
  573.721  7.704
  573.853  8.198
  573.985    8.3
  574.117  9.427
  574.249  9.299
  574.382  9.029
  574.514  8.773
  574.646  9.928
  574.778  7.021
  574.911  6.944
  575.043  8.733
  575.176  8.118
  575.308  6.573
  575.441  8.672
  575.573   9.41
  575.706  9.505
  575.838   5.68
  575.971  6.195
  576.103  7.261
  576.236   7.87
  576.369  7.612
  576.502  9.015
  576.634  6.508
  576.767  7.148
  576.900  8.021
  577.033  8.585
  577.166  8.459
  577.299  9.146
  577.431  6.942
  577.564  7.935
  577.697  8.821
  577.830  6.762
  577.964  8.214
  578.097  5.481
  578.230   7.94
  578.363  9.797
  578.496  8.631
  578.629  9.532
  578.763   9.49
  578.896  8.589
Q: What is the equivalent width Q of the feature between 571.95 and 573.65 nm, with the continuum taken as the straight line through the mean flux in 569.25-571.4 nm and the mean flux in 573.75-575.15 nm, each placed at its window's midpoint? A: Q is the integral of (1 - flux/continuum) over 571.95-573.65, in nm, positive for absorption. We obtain 0.10 nm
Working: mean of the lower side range 8.3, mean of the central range 7.95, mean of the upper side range 8.53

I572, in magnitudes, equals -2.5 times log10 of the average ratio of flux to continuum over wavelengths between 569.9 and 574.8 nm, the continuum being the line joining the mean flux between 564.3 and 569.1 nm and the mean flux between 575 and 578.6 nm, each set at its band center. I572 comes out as -0.05 mag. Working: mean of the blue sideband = 8.01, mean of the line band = 8.35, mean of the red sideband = 7.9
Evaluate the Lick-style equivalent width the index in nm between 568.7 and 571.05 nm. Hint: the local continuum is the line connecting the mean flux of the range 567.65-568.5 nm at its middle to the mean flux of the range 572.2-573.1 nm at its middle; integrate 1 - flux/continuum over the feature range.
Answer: 0.21 nm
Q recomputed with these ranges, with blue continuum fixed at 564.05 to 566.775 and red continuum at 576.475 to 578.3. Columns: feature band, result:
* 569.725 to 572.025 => -0.14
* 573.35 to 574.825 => -0.09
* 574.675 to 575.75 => -0.05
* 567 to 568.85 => -0.06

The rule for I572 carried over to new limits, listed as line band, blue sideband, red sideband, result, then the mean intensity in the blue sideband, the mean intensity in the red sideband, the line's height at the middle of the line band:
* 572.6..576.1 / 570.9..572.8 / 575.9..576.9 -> -0.04 mag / 8.3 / 7.41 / 7.81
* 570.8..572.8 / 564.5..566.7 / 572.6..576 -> -0.03 mag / 8.07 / 8.11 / 8.1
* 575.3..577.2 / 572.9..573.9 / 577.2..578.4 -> 0.02 mag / 7.97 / 7.86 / 7.9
